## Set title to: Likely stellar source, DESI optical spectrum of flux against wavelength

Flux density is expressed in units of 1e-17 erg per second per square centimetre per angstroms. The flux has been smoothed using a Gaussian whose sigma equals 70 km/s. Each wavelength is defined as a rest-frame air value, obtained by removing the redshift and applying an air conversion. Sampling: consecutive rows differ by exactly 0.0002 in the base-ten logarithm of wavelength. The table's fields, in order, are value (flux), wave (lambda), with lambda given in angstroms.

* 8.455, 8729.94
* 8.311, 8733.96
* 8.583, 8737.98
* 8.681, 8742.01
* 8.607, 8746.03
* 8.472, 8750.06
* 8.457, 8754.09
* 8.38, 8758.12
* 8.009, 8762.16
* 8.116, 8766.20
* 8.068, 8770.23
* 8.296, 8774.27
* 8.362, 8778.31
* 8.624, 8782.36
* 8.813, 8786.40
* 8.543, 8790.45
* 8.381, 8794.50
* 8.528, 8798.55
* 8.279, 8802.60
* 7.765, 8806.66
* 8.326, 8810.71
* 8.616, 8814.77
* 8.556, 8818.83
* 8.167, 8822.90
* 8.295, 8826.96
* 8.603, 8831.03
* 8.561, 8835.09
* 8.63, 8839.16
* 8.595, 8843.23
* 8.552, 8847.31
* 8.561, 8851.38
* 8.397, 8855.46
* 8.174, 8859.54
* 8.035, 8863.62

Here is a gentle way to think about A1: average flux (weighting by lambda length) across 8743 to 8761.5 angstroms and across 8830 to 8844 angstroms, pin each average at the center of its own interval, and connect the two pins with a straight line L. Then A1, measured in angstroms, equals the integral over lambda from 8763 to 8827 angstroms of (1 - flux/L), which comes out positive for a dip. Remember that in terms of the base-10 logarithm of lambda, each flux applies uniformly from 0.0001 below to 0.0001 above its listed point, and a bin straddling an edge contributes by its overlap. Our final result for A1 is 1.32 angstroms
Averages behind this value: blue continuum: 8.46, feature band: 8.35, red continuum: 8.6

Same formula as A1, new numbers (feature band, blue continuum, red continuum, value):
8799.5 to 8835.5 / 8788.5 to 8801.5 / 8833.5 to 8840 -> 0.8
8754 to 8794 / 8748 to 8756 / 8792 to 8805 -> 0.3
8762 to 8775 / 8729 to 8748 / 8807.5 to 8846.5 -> 0.6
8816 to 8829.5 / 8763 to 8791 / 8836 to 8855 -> 0.2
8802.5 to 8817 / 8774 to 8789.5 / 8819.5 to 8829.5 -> 0.2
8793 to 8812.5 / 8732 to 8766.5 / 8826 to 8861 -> 0.5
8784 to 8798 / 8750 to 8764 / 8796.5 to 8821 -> -0.4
